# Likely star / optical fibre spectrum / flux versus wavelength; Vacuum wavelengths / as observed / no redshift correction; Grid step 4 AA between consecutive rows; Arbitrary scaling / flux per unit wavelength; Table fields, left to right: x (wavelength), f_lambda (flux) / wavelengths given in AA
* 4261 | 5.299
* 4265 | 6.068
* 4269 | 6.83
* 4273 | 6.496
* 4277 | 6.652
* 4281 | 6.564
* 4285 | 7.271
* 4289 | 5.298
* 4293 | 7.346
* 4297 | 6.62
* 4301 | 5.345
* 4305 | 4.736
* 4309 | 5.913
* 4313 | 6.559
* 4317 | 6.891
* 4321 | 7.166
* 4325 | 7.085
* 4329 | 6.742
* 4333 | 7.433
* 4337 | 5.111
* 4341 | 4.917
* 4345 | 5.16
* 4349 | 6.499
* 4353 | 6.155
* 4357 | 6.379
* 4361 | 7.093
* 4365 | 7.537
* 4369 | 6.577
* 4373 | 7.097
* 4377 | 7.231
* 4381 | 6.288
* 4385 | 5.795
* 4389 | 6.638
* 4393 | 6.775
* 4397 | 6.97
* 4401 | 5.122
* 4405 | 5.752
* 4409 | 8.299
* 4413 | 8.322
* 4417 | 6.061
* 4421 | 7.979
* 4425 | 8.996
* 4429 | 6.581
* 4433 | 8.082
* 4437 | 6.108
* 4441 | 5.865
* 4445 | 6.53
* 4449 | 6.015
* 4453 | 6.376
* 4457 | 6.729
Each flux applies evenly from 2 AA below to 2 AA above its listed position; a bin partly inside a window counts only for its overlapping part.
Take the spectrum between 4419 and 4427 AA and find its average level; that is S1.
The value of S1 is 8.49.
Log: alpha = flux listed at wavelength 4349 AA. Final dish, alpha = 6.499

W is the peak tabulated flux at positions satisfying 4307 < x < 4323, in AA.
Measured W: 7.166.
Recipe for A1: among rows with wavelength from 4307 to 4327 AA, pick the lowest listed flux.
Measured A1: 5.913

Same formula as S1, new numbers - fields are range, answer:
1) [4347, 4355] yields 6.33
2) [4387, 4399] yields 6.79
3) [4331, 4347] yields 5.66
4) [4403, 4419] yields 7.11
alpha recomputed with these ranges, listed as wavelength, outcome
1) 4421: 7.979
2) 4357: 6.379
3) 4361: 7.093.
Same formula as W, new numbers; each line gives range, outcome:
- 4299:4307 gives 5.345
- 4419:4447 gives 8.996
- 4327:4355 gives 7.433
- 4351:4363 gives 7.093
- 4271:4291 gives 7.271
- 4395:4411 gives 8.299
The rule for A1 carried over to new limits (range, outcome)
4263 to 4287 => 6.068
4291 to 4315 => 4.736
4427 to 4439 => 6.108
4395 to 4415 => 5.122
